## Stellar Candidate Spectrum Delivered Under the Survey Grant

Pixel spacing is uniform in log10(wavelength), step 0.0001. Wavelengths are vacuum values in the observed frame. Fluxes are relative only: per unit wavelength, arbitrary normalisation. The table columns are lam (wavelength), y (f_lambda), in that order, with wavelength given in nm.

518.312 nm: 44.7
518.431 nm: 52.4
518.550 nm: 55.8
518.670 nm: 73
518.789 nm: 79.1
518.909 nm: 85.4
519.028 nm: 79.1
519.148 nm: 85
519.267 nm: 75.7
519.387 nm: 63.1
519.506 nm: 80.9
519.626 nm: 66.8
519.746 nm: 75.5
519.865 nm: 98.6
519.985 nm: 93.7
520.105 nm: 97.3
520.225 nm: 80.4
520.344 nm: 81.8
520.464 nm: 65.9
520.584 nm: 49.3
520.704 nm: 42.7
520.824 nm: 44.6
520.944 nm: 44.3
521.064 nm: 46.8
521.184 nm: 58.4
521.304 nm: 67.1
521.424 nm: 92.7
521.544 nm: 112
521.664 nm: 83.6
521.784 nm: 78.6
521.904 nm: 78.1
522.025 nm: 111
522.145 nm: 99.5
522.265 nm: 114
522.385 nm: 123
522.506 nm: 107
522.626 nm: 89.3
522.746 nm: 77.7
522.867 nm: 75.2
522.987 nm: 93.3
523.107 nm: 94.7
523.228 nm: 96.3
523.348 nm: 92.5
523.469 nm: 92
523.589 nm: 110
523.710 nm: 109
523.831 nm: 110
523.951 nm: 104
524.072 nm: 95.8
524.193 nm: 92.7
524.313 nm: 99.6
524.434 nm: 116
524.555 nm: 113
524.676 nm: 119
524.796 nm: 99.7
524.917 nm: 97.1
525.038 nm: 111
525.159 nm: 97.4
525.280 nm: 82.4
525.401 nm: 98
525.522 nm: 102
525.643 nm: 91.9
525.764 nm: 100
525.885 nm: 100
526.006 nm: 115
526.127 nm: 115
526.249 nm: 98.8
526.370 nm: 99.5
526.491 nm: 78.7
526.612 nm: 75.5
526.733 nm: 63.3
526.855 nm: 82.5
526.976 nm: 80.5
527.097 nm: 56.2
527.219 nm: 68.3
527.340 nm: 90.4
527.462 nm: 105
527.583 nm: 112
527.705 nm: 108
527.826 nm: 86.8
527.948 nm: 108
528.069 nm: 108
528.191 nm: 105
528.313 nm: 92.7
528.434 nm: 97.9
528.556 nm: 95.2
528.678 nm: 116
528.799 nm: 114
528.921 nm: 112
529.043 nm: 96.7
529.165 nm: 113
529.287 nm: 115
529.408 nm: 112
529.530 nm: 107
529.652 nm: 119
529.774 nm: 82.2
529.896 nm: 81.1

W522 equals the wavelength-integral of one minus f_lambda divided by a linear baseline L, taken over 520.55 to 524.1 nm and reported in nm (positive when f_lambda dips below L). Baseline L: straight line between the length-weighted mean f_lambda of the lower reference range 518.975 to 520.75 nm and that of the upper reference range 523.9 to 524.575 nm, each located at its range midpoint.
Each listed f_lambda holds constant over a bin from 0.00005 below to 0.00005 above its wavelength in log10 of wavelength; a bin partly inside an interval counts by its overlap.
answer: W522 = 0.20 nm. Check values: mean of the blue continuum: 76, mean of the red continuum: 103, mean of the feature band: 86.6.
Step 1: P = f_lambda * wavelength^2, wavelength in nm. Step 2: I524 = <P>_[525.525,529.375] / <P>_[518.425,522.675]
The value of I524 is 1.3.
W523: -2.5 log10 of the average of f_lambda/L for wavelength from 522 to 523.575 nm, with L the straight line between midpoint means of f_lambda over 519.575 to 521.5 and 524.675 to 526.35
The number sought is -0.167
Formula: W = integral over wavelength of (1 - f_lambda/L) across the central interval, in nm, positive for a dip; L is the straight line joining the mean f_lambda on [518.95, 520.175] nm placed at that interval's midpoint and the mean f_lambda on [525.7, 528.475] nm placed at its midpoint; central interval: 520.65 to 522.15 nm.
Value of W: 0.21 nm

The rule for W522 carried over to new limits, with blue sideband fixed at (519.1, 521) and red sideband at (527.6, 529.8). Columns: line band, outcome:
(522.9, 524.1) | -0.200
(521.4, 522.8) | -0.314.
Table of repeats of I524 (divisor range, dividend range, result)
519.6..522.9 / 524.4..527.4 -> 1.18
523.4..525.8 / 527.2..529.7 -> 1.04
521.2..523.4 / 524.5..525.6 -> 1.11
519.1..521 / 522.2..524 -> 1.40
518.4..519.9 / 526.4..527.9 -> 1.17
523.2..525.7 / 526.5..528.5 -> 0.89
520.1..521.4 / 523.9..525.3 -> 1.71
